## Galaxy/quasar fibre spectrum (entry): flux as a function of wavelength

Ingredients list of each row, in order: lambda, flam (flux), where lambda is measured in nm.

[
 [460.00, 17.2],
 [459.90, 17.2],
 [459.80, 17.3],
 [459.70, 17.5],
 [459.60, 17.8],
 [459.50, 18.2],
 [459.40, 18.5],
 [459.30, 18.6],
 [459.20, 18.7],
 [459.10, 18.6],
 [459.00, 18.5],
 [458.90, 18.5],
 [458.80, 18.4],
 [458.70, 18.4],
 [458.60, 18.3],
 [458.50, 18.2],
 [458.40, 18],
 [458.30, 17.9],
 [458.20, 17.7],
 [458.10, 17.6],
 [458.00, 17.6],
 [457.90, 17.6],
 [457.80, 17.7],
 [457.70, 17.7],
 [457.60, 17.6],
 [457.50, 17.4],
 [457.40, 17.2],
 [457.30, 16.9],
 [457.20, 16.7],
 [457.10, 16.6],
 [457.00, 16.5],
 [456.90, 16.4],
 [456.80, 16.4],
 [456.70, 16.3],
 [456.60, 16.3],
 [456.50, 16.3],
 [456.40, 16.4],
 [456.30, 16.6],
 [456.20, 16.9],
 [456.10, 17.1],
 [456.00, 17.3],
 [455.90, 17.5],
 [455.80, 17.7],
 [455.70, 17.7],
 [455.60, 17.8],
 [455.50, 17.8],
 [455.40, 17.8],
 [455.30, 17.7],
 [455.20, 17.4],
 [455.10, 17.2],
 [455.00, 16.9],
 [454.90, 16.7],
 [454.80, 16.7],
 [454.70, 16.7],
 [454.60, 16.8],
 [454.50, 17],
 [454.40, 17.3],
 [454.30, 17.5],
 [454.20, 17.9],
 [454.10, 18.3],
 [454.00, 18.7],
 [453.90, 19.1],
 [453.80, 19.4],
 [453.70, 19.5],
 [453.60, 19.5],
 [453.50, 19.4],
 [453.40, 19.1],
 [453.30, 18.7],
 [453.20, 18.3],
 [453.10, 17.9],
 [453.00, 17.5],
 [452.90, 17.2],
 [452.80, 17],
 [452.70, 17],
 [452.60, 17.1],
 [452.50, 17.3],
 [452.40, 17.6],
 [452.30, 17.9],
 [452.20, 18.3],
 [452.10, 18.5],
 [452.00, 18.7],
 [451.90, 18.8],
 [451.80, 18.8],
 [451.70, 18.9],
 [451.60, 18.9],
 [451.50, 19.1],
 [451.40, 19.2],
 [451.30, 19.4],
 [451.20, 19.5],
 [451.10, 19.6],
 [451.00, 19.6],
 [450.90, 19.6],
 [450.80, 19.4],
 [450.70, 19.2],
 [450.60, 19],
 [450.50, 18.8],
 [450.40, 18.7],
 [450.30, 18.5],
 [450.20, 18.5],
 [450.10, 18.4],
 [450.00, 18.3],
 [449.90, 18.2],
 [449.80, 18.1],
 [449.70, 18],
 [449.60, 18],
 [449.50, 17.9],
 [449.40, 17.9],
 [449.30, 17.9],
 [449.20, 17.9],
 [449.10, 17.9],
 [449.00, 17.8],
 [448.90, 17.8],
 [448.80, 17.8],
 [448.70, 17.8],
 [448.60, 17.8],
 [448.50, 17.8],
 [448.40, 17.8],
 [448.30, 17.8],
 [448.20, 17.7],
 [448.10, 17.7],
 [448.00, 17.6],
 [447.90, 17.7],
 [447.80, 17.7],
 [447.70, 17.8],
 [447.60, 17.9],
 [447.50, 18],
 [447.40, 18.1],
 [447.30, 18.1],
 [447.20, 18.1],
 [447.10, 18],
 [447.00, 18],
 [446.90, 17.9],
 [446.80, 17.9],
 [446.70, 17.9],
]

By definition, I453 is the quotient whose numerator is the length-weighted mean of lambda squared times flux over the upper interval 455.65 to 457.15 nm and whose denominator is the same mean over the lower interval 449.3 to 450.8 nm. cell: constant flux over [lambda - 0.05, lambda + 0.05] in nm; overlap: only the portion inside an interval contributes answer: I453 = 0.94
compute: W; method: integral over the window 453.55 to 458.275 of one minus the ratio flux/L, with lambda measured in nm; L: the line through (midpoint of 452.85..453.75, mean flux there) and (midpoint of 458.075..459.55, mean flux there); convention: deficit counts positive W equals 0.27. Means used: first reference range 18.6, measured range 17.4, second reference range 18.3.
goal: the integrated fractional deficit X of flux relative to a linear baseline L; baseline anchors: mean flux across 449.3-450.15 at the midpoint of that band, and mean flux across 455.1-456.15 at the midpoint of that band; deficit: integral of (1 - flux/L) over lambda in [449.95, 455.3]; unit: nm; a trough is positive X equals -0.14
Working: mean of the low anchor 18.1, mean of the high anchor 17.6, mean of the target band 18.3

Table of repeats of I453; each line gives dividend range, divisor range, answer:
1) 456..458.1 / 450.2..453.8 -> 0.93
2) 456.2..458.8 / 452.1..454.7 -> 0.97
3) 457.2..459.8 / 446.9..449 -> 1.05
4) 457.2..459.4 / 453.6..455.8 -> 1.03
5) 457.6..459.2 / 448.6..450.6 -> 1.04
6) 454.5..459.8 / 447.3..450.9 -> 1.00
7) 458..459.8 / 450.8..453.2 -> 1.02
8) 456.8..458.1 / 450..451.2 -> 0.93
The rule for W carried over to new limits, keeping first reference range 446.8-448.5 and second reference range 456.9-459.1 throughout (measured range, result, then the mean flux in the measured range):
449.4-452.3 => -0.155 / 18.8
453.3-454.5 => -0.060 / 18.6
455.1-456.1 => 0.007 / 17.6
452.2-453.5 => -0.003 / 17.8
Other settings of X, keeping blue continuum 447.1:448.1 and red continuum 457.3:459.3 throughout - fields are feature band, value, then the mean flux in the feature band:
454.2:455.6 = 0.05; 17.2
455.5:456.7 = 0.06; 17.1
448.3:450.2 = -0.01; 18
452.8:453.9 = -0.04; 18.6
